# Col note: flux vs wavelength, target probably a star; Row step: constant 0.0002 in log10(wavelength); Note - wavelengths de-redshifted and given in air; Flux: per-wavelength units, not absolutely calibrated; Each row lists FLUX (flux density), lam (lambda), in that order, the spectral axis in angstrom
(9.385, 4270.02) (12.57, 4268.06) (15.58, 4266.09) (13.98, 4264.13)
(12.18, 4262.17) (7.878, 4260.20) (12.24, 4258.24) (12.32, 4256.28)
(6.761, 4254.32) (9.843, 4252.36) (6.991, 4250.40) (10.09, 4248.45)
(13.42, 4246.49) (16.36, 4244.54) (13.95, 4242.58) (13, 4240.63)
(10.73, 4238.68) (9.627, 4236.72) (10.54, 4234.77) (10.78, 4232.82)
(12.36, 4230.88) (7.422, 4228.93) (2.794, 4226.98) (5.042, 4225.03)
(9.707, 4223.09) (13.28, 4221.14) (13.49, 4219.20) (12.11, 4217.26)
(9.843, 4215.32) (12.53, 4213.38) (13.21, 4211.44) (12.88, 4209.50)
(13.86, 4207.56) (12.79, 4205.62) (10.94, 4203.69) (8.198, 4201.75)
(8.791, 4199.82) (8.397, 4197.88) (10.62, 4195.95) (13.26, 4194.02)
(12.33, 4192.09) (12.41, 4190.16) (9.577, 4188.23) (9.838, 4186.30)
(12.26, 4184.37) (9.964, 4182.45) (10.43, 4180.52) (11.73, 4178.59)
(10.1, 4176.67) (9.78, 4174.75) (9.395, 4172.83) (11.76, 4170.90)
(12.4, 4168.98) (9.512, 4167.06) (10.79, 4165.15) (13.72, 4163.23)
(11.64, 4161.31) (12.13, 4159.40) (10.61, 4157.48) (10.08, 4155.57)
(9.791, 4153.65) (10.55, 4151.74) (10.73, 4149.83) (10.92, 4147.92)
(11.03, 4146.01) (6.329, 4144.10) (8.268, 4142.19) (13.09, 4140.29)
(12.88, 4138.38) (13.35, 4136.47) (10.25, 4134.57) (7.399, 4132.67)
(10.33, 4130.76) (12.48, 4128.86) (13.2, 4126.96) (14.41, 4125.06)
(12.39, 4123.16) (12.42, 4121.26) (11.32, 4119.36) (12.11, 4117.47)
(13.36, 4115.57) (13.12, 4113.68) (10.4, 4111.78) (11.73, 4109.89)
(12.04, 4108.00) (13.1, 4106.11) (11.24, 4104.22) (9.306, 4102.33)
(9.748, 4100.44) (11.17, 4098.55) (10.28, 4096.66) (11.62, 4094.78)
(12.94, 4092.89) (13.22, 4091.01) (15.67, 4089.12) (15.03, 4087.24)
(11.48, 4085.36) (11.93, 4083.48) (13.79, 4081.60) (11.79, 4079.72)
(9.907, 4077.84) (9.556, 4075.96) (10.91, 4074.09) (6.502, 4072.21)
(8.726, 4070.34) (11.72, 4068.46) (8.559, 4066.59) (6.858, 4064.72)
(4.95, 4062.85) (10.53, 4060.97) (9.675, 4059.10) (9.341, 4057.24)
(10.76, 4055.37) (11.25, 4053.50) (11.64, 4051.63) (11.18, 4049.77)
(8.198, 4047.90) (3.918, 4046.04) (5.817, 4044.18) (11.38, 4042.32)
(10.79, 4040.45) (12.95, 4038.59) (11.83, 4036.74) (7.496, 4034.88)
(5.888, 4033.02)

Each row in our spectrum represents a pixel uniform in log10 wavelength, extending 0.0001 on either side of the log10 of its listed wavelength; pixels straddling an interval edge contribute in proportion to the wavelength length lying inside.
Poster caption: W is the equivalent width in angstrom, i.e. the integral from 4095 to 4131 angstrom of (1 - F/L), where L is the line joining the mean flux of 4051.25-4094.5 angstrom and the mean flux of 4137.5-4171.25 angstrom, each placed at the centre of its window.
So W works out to -3.4 angstrom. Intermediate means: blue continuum 10.7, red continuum 10.9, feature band 11.8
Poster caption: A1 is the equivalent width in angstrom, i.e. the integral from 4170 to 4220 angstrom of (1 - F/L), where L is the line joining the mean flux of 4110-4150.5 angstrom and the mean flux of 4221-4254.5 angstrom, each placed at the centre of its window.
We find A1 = -2.4 angstrom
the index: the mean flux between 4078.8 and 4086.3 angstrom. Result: 12.3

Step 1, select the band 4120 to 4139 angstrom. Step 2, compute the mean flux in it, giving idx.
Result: 11.9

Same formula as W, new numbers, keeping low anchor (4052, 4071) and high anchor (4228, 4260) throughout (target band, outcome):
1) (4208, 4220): -1.9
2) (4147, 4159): -0.5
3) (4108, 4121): -3.0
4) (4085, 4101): -4.8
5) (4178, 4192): -0.7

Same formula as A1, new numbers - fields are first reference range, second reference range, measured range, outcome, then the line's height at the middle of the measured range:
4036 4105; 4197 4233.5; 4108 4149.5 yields -4.1 angstrom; 10.4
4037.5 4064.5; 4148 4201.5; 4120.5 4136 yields -2.1 angstrom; 10.3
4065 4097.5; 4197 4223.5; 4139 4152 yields 1.4 angstrom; 11.4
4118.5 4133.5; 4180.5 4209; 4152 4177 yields 0.9 angstrom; 11.3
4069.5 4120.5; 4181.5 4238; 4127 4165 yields 1.0 angstrom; 11.2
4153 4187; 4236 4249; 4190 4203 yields 1.2 angstrom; 11.5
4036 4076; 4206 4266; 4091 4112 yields -3.3 angstrom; 9.82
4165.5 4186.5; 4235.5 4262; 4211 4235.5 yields 1.7 angstrom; 10.9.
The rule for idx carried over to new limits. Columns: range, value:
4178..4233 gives 10.7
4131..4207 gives 10.7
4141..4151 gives 9.57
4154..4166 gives 11.4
